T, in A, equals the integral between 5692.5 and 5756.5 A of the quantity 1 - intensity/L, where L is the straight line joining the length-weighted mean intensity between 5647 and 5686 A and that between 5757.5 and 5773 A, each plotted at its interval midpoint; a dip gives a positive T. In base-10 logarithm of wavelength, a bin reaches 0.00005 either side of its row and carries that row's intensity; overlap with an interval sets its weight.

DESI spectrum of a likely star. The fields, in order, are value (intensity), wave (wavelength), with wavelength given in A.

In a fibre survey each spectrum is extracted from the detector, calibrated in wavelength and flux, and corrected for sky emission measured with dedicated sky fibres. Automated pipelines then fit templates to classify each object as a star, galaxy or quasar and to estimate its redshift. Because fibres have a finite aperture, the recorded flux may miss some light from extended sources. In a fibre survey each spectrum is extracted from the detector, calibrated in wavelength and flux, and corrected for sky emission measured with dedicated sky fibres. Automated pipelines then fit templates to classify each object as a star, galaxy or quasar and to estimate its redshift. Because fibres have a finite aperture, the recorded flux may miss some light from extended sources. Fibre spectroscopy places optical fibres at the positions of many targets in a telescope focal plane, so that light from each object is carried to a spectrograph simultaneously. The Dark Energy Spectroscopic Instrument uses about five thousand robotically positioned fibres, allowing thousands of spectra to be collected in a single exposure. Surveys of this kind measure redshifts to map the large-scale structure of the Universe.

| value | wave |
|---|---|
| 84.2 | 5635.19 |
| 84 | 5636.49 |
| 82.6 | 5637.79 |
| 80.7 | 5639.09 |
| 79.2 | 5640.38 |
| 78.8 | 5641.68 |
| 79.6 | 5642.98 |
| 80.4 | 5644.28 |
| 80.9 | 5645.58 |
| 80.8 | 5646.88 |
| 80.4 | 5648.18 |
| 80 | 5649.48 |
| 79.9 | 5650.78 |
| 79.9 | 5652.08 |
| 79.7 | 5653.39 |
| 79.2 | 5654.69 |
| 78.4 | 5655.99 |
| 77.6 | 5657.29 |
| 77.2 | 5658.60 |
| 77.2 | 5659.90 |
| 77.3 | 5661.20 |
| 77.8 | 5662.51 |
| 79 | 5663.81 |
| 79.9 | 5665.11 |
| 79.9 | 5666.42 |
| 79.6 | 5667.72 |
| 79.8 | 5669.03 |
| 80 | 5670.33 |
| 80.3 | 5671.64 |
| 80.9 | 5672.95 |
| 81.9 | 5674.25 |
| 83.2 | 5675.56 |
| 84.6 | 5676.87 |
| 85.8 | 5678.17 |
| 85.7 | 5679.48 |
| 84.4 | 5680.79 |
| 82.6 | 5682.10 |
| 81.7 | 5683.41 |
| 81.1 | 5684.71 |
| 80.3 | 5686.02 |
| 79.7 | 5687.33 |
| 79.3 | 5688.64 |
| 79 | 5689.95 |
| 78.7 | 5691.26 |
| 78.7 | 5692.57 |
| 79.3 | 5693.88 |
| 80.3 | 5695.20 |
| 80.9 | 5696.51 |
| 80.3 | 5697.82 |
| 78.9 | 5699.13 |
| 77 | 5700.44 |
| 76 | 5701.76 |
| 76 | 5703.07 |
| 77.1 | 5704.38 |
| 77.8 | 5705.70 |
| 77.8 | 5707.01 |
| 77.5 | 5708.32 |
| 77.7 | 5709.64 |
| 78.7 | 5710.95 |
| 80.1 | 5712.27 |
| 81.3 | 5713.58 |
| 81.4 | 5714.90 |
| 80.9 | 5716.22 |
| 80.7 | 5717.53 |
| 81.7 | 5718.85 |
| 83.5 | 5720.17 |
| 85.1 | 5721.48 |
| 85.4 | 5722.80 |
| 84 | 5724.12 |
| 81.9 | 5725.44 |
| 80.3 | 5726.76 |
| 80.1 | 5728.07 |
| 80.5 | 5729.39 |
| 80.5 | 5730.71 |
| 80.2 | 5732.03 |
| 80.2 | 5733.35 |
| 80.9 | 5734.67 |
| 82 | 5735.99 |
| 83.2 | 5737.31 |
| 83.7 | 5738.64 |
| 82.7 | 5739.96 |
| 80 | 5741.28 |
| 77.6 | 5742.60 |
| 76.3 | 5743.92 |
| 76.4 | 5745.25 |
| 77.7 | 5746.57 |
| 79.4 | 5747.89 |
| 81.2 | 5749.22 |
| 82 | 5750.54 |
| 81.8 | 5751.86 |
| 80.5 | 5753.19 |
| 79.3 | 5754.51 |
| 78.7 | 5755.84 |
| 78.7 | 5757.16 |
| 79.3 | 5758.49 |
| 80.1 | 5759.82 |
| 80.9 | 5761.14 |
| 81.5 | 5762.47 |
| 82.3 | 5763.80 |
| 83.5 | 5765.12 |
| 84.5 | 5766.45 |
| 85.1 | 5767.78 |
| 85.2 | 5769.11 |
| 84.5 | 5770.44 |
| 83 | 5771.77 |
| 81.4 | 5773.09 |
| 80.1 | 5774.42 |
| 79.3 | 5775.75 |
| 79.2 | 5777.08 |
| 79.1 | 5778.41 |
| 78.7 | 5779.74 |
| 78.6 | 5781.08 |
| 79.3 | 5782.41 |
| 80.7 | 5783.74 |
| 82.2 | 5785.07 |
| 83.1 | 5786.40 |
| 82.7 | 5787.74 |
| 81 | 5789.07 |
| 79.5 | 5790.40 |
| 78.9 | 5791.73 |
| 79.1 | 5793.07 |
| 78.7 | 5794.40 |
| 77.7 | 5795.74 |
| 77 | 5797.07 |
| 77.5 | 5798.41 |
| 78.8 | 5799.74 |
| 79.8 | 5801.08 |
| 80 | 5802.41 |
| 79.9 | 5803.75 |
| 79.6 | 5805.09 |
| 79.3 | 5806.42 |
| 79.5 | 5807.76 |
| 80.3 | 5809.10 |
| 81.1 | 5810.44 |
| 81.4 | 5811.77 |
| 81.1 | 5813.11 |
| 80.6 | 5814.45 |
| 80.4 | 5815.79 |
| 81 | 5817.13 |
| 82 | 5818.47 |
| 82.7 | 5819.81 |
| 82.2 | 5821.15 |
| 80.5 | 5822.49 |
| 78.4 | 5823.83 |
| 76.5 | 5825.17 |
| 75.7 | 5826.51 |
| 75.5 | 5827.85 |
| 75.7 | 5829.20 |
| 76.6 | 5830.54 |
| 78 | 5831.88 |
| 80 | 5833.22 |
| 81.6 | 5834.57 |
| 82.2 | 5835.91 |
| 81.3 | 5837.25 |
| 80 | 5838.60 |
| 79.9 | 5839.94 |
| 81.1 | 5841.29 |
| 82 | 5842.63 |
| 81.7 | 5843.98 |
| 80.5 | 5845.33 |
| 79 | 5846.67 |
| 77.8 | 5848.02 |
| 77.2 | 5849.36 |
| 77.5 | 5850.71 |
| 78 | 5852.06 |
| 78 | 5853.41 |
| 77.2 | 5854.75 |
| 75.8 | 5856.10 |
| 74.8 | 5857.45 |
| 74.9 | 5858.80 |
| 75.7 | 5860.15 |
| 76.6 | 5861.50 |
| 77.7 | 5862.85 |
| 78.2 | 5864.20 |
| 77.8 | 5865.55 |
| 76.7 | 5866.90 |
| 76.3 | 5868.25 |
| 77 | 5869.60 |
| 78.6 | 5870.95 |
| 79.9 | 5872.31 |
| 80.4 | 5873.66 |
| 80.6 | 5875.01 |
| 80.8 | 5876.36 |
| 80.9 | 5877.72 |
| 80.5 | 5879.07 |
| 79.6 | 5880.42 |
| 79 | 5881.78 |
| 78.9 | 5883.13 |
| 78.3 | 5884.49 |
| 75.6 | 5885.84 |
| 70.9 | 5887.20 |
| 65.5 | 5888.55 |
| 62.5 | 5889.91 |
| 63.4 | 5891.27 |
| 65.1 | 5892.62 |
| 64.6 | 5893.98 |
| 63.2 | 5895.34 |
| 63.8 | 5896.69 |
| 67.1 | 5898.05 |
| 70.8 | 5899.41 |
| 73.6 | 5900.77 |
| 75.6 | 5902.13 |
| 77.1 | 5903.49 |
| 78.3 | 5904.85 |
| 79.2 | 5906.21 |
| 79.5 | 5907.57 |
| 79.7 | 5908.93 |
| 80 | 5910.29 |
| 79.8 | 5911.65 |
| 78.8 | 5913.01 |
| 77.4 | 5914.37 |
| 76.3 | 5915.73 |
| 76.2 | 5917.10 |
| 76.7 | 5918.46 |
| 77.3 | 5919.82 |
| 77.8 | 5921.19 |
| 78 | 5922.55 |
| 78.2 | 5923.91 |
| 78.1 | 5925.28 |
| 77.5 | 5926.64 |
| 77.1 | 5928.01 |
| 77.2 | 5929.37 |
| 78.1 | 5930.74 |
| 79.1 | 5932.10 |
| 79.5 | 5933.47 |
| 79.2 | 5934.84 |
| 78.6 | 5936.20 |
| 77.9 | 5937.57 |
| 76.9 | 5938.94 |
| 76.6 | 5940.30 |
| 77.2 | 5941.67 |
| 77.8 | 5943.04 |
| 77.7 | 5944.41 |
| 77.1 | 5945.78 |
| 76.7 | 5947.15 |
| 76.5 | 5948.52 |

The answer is 1.3 A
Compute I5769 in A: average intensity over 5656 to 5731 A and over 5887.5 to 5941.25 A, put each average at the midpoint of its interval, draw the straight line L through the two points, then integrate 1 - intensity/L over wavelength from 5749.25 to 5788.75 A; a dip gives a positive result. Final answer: -1.4 A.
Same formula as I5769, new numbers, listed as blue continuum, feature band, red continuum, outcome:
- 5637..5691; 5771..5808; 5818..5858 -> -0.2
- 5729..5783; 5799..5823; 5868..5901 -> -0.9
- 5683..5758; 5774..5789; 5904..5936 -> -0.2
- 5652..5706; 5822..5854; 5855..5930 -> -0.9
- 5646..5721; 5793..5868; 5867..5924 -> -2.1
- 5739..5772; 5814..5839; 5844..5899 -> -0.7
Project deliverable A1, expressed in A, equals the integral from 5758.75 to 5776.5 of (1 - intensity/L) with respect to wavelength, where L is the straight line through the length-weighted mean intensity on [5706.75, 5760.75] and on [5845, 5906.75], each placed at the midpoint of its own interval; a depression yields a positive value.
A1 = -0.7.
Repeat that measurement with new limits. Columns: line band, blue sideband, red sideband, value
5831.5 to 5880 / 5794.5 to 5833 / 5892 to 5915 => -1.3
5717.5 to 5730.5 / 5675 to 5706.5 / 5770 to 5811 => -0.3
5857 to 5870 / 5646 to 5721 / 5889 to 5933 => -0.2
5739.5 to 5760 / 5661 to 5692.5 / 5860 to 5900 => -0.2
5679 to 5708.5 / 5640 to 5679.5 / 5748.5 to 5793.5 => 0.3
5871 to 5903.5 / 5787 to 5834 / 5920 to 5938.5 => 2.2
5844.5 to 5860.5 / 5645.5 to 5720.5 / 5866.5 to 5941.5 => -0.1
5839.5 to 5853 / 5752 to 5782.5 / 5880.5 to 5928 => -0.4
